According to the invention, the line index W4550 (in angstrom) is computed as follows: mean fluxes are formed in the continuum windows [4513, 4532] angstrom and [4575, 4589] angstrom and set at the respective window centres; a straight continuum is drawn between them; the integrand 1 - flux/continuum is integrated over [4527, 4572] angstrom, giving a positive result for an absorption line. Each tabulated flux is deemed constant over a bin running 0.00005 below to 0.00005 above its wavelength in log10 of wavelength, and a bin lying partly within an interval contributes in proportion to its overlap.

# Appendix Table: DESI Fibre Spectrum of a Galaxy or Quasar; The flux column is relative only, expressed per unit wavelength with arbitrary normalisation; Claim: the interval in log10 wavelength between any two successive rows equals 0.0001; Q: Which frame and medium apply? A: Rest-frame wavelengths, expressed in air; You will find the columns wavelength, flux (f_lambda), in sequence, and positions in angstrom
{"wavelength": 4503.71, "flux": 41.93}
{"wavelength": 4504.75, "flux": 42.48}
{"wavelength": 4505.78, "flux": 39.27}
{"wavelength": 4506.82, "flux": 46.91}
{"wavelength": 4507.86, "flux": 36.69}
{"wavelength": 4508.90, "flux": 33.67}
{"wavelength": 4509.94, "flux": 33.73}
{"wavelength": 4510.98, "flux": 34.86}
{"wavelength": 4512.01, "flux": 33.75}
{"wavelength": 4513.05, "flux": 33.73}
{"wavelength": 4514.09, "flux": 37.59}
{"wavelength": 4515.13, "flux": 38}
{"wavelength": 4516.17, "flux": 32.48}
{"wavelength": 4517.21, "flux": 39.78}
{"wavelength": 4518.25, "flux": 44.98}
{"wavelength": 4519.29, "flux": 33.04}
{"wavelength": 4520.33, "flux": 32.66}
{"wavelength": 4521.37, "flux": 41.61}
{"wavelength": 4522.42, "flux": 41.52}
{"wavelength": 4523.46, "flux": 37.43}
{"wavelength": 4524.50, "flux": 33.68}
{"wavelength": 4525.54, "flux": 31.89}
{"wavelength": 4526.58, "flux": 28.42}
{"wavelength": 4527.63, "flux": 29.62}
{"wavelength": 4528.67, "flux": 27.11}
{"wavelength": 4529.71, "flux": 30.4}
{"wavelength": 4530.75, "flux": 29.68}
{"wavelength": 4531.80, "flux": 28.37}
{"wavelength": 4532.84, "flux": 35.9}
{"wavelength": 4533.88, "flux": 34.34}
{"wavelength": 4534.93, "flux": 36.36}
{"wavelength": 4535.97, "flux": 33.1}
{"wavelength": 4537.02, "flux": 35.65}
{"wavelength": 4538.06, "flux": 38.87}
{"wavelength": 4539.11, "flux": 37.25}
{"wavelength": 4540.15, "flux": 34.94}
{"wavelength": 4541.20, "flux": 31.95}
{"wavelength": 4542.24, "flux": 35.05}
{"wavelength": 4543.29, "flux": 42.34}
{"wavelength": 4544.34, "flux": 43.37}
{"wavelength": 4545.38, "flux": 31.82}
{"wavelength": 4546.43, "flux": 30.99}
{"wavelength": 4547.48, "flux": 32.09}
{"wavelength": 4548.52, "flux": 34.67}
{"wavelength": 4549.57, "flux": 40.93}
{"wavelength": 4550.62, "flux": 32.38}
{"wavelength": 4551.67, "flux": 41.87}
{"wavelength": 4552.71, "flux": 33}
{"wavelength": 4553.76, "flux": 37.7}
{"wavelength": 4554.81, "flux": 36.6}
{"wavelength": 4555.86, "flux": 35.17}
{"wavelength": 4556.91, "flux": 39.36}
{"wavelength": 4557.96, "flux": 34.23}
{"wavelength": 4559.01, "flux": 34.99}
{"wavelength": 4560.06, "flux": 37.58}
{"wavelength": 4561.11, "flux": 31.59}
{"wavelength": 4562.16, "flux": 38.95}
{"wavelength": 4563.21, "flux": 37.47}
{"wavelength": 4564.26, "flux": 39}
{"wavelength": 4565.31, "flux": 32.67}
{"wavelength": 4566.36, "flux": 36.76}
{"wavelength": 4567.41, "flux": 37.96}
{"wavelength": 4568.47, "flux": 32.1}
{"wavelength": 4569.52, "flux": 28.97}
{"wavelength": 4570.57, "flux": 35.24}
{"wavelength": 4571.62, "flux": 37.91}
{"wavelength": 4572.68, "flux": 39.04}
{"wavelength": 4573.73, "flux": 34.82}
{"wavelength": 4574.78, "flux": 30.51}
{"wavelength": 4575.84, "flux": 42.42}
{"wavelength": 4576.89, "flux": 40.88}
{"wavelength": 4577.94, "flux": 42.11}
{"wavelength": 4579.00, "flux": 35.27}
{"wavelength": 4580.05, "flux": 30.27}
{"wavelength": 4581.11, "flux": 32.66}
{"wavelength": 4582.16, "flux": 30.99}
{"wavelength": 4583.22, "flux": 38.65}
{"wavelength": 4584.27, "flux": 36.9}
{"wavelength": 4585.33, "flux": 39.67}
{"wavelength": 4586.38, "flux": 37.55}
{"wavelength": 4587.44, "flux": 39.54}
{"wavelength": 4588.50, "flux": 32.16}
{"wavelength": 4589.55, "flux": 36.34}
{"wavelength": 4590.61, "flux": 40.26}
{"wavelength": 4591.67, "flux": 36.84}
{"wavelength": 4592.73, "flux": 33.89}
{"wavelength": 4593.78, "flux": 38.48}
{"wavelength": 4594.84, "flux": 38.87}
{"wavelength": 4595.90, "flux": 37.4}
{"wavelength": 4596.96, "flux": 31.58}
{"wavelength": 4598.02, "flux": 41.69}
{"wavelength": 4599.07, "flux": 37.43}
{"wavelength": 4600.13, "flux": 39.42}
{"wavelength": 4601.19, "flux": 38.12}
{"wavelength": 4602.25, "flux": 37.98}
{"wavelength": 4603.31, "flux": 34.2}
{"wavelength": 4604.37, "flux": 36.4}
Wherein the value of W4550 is 0.6 angstrom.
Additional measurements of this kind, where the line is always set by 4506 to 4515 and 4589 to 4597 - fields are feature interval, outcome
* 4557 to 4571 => 0.6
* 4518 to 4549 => 1.8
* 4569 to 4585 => 0.5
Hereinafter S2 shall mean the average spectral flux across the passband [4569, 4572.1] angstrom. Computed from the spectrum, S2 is 34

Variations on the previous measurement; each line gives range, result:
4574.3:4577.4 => 38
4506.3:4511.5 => 37.2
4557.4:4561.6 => 34.7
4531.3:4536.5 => 33.6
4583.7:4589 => 37.2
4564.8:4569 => 34.8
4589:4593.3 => 36.9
